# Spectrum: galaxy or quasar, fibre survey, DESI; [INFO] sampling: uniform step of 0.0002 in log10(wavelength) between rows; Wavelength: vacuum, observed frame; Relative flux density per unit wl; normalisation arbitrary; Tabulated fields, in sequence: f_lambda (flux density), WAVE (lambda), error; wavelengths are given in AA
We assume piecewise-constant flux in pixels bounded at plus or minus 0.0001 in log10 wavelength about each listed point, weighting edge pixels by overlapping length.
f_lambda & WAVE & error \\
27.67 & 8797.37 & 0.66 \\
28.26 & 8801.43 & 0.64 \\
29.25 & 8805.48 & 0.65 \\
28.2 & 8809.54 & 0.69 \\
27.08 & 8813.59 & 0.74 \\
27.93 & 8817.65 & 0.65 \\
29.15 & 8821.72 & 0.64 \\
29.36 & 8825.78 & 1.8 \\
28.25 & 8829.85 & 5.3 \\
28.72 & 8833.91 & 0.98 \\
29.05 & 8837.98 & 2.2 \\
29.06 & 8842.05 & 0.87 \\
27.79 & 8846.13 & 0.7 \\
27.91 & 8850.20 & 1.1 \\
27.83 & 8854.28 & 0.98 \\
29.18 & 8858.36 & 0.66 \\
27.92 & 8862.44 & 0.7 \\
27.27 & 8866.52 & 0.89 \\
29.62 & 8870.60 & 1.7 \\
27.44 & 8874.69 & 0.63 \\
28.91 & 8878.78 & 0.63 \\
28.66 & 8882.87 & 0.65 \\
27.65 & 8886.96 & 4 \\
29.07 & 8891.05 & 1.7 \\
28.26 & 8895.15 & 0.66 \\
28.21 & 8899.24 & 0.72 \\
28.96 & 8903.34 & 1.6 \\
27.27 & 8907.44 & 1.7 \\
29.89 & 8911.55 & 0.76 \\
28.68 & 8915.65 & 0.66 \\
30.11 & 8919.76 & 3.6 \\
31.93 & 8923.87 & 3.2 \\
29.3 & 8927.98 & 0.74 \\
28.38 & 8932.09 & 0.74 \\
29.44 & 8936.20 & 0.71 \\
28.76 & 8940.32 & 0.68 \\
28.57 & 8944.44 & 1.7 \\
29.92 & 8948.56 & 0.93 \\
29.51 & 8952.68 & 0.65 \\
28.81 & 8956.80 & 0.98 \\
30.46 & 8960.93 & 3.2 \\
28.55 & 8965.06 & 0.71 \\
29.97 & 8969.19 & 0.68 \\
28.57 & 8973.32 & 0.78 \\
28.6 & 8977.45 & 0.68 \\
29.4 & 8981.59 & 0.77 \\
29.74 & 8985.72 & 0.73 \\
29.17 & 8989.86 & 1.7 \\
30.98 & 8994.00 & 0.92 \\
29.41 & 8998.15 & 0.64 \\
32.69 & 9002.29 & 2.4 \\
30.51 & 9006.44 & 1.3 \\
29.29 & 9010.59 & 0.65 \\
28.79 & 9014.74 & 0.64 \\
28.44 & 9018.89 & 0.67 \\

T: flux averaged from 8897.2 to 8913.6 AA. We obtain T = 28.6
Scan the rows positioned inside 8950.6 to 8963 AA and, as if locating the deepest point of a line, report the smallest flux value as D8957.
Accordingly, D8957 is 28.81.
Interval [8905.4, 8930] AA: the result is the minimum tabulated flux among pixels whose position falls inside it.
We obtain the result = 27.27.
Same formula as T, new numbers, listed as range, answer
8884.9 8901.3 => 28.3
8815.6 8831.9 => 28.7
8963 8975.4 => 29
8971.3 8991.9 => 29.1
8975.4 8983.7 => 29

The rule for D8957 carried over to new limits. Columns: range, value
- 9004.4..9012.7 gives 29.29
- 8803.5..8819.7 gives 27.08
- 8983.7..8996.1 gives 29.17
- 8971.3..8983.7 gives 28.57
